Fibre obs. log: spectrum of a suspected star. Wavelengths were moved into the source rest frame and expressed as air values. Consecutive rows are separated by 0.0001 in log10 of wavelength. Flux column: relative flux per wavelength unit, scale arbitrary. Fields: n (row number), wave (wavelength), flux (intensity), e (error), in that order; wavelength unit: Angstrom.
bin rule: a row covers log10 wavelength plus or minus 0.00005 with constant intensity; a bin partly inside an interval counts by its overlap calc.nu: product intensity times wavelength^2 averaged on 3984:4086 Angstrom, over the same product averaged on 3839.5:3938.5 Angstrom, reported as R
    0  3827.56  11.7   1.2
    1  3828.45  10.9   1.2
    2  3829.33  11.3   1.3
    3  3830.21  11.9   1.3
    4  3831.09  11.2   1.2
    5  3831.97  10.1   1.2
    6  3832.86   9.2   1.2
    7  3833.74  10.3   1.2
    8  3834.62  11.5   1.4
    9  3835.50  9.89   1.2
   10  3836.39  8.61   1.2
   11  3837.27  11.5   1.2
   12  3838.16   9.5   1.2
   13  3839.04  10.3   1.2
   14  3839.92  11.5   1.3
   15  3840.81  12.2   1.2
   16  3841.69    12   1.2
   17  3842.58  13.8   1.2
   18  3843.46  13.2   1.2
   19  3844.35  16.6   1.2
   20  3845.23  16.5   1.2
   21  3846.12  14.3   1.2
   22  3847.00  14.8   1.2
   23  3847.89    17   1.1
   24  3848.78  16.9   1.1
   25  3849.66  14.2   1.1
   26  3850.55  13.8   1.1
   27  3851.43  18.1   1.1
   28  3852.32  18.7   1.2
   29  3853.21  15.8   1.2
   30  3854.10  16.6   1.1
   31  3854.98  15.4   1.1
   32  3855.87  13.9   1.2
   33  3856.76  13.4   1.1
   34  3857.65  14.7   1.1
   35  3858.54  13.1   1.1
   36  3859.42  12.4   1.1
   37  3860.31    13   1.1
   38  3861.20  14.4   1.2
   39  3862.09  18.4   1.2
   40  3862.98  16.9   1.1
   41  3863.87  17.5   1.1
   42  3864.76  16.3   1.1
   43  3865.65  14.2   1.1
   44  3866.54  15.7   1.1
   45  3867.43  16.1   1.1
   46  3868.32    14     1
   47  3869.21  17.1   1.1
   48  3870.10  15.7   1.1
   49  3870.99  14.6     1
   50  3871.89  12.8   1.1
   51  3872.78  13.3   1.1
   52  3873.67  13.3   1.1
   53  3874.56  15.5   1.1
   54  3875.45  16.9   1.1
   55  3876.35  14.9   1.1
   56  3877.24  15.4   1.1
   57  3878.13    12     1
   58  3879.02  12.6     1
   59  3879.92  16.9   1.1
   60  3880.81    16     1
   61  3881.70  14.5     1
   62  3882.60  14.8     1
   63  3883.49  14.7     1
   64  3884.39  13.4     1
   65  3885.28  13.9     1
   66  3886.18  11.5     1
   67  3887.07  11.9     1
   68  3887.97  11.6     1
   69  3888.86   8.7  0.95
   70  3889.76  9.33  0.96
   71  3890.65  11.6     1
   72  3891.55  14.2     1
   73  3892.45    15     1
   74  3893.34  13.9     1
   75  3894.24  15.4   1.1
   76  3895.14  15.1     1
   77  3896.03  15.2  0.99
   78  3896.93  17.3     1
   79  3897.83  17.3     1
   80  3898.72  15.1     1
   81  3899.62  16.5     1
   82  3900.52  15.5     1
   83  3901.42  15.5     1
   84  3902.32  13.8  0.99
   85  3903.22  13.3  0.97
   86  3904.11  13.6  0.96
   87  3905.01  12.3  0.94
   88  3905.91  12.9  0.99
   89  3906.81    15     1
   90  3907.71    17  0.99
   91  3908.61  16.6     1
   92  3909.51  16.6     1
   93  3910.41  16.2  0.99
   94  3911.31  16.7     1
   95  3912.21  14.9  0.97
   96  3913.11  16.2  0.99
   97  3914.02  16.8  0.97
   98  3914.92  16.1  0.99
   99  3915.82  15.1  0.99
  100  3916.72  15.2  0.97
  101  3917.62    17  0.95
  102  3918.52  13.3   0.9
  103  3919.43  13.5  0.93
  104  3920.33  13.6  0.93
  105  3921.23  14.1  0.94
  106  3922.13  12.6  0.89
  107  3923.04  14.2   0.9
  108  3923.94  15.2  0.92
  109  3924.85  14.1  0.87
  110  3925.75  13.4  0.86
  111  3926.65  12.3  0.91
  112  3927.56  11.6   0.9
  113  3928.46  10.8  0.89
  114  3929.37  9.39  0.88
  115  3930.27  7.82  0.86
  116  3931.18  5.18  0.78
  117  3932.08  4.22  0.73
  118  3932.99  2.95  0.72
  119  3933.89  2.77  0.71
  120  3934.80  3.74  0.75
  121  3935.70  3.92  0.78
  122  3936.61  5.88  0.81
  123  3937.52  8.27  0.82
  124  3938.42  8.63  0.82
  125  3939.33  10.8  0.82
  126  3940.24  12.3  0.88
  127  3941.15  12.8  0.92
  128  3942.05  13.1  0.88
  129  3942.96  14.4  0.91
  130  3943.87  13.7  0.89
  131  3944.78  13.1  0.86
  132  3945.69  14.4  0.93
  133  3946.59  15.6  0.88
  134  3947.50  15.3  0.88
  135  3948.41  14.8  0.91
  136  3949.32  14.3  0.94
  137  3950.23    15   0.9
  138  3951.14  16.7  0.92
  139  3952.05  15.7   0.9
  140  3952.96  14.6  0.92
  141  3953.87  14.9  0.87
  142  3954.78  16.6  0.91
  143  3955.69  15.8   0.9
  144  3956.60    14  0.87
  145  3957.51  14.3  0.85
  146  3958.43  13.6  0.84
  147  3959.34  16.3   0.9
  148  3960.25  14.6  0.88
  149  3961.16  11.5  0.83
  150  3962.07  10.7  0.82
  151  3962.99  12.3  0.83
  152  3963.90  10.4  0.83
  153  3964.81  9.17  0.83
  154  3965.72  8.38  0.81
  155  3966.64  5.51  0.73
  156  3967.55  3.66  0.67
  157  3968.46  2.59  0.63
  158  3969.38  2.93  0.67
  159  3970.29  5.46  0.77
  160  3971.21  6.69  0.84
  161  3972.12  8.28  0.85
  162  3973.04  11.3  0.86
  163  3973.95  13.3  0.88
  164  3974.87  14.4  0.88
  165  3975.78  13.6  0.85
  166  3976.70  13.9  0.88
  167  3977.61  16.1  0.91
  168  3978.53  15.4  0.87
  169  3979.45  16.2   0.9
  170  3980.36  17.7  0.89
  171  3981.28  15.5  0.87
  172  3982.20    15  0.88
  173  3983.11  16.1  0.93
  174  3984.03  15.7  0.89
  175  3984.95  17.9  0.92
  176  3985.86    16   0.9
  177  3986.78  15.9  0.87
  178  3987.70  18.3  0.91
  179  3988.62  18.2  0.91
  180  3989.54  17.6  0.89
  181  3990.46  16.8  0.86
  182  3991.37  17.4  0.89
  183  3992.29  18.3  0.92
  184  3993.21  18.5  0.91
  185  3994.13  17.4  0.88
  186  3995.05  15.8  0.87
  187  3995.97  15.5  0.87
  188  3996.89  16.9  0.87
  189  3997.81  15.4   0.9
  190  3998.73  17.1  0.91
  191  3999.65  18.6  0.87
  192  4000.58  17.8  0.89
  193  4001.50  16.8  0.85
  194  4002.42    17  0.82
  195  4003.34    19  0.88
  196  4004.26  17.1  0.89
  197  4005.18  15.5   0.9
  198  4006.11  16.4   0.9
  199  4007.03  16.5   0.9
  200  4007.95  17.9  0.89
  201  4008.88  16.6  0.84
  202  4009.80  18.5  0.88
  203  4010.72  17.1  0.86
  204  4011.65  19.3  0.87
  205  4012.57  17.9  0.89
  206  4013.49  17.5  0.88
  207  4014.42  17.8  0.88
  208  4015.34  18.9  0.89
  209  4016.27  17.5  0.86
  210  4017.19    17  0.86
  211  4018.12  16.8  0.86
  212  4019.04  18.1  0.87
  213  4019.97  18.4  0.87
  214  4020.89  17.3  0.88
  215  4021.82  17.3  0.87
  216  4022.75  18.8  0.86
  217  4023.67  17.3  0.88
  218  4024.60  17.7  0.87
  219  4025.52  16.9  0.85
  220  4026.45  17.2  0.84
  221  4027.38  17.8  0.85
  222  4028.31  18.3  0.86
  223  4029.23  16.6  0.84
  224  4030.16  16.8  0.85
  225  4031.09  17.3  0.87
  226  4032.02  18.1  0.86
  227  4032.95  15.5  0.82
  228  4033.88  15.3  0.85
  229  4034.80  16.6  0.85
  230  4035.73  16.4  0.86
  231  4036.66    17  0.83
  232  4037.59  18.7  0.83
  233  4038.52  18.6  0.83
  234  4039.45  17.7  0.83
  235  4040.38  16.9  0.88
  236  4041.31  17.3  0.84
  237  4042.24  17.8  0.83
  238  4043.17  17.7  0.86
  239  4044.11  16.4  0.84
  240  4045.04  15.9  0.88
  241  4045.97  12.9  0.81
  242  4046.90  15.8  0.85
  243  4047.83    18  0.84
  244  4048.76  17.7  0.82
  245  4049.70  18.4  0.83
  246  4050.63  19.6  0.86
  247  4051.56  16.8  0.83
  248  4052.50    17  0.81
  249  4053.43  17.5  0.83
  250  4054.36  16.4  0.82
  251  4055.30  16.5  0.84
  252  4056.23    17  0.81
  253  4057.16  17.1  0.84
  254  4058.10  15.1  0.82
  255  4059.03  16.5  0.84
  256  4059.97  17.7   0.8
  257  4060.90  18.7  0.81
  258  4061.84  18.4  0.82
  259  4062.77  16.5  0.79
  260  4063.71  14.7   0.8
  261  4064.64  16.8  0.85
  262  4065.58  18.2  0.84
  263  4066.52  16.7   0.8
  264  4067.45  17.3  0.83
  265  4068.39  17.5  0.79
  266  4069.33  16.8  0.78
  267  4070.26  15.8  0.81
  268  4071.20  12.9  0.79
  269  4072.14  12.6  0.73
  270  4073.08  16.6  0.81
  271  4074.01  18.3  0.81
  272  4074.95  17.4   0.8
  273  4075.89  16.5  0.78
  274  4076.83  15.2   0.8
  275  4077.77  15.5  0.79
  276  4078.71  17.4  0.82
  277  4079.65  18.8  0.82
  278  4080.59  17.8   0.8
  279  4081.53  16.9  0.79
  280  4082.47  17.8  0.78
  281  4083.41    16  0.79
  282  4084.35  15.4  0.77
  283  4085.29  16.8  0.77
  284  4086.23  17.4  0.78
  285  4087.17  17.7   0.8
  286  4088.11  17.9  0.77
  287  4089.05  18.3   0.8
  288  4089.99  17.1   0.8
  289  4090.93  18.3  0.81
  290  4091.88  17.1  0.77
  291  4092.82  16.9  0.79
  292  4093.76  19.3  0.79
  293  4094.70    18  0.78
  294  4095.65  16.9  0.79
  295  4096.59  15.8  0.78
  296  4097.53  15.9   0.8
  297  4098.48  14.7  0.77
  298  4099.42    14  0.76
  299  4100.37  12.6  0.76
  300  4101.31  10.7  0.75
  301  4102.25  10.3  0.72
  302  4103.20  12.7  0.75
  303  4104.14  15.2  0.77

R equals 1.3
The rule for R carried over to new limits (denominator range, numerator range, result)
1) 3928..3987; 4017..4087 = 1.52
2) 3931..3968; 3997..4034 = 1.58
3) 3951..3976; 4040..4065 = 1.58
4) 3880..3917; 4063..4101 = 1.25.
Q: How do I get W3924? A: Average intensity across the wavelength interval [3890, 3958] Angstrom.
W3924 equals 13.3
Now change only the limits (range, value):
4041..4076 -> 16.8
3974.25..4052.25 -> 17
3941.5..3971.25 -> 12.2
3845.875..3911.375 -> 14.8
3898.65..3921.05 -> 15.1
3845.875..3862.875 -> 15.3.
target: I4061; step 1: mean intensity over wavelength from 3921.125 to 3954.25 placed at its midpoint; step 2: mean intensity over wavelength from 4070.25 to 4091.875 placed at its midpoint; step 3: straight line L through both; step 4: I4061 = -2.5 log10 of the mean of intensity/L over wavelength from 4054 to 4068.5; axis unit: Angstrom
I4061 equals -0.06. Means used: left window 11.4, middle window 16.9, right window 16.7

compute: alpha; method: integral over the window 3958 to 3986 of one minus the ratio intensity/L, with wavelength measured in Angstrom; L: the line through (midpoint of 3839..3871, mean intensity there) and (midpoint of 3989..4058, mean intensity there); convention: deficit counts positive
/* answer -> 7.9 Angstrom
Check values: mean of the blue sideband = 15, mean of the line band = 11.9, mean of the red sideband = 17.2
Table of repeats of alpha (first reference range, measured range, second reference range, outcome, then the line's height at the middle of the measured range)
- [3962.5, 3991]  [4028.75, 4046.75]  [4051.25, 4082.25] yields -1.67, 15.4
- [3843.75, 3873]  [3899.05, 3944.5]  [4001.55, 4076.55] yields 9.98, 16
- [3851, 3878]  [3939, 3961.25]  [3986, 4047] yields 2.67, 16.4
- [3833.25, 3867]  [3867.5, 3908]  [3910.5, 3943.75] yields -4.41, 12.9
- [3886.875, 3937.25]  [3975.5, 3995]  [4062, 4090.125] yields -2.68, 14.6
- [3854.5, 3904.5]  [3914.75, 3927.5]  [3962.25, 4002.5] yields 0.07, 14.2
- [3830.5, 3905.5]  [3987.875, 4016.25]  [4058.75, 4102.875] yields -3.37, 15.5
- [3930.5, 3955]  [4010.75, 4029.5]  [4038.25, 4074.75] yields -3.39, 15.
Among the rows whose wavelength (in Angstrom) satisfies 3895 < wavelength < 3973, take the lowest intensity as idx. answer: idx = 2.59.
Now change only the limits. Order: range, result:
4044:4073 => 12.6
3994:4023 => 15.4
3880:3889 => 8.7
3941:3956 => 12.8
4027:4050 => 12.9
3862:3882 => 12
